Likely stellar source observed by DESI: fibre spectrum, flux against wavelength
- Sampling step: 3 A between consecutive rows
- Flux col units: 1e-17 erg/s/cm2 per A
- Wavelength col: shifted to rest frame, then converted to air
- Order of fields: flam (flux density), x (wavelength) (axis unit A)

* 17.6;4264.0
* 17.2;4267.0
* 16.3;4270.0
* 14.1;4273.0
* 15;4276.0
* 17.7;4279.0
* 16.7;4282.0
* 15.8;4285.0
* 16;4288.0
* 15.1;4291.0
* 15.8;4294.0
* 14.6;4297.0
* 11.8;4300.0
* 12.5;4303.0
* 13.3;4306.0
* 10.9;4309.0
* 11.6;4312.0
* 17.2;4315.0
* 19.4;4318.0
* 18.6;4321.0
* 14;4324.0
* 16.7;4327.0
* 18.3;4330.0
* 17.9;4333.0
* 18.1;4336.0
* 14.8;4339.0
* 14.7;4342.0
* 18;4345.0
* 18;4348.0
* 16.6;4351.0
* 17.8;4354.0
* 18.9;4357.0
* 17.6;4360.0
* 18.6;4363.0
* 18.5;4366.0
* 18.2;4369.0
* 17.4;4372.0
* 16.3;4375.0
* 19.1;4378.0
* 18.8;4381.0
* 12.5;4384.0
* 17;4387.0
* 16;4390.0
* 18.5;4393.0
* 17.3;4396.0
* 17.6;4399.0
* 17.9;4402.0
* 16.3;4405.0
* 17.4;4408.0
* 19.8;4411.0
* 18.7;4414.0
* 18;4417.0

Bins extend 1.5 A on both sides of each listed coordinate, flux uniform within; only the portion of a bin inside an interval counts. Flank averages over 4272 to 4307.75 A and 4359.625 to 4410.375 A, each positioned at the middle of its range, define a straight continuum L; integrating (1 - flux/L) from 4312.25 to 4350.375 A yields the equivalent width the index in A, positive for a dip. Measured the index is -2.4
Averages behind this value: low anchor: 14.8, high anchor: 17.4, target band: 16.9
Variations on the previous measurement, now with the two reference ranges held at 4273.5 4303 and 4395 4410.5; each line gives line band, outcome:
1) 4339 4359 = -0.9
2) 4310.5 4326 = -0.4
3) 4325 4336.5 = -1.1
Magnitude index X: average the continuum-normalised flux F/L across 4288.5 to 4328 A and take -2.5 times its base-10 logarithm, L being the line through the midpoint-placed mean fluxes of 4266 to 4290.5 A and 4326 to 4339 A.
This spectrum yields 0.14 mag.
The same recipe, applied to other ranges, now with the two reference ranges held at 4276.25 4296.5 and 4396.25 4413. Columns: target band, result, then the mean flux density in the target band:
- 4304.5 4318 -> 0.18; 13.9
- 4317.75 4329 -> -0.03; 17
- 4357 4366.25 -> -0.07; 18.3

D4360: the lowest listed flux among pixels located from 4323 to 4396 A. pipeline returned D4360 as 12.5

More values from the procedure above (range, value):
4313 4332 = 14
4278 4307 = 11.8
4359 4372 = 17.4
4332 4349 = 14.7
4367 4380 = 16.3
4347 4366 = 16.6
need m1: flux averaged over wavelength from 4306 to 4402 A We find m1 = 16.9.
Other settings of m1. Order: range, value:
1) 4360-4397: 17.4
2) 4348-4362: 17.8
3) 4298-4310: 12.3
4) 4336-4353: 16.6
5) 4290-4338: 15.4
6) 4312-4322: 17.4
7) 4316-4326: 17.3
